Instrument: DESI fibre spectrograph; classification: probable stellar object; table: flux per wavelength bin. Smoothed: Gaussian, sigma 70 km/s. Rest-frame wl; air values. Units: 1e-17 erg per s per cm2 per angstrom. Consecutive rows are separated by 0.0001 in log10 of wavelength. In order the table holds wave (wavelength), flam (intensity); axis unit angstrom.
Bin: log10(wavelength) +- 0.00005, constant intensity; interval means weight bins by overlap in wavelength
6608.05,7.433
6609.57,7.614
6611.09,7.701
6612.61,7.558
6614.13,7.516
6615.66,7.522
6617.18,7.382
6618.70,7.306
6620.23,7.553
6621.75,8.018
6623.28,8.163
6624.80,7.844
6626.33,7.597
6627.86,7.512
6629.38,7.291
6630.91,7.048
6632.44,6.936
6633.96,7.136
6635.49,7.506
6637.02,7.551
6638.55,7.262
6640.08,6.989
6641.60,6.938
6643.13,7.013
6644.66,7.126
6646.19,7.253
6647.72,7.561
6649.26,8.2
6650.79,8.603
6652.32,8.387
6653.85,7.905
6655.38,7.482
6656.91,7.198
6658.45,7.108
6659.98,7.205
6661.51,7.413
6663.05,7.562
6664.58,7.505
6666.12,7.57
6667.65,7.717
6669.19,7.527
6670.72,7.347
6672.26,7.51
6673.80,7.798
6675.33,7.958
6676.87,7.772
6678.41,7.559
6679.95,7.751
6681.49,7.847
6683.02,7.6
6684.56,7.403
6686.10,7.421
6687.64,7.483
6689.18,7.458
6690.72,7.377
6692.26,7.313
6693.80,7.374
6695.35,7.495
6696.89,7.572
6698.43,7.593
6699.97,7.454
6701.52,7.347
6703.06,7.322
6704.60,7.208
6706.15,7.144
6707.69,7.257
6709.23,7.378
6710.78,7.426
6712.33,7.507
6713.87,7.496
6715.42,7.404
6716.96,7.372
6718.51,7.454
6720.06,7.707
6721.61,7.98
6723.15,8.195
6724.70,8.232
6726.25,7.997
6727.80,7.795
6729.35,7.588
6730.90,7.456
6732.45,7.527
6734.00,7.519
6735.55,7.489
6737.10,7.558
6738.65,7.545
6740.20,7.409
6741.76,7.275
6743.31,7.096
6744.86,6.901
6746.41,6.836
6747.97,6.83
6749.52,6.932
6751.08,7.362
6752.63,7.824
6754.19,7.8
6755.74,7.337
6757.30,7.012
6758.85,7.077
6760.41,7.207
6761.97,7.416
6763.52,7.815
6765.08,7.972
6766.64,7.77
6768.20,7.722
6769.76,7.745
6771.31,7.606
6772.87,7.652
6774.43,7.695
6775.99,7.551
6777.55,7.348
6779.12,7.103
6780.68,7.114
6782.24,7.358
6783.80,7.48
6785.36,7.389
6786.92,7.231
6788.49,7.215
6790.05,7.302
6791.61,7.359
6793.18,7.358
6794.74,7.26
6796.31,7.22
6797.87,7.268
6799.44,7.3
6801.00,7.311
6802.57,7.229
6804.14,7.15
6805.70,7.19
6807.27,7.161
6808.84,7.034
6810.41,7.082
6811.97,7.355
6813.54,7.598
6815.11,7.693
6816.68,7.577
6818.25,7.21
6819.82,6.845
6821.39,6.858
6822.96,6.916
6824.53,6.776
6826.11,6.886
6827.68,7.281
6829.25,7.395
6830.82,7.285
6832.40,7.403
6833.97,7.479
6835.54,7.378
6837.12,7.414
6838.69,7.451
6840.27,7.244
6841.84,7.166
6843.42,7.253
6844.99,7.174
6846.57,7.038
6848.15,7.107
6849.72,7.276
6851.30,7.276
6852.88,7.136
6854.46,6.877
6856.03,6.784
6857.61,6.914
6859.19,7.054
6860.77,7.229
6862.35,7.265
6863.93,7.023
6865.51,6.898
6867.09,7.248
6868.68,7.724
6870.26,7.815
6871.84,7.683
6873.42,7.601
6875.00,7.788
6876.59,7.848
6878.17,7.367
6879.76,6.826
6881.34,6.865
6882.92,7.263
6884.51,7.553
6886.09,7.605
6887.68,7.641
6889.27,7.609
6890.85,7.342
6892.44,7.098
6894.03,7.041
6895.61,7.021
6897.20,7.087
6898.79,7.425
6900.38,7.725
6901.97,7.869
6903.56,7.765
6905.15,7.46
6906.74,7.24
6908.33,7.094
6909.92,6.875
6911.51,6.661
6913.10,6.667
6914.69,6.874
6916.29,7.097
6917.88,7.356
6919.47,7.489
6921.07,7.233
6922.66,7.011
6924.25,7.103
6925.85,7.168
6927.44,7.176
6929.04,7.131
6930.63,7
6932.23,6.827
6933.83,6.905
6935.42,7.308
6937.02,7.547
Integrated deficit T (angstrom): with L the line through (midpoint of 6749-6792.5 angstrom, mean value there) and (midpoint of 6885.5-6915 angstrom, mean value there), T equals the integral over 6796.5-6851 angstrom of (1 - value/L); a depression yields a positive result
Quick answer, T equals 1.1 angstrom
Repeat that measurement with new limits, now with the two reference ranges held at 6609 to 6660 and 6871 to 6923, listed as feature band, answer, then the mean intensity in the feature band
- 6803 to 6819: 0.1 angstrom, 7.3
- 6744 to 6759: 0.4 angstrom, 7.2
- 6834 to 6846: 0.1 angstrom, 7.3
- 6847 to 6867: 0.7 angstrom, 7.08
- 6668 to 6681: -0.3 angstrom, 7.65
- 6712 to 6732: -0.7 angstrom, 7.71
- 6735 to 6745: 0.1 angstrom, 7.35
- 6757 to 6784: -0.3 angstrom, 7.49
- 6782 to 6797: 0.1 angstrom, 7.32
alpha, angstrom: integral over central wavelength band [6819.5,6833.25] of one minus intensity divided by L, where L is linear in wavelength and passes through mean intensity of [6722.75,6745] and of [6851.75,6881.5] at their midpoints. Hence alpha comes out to 0.5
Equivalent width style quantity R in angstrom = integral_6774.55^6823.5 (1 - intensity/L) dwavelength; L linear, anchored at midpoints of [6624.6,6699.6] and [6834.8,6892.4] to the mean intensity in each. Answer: 0.6 angstrom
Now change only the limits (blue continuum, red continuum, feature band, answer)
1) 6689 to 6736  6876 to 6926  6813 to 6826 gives 0.4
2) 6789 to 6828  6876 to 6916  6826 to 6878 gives -0.4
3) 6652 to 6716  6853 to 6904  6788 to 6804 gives 0.3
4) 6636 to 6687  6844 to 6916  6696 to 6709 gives 0.2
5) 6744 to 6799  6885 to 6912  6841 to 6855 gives 0.4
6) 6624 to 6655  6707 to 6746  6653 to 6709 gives 0.2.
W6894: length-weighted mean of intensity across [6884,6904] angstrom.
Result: 7.44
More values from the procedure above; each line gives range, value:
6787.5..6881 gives 7.25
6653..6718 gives 7.48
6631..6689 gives 7.51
